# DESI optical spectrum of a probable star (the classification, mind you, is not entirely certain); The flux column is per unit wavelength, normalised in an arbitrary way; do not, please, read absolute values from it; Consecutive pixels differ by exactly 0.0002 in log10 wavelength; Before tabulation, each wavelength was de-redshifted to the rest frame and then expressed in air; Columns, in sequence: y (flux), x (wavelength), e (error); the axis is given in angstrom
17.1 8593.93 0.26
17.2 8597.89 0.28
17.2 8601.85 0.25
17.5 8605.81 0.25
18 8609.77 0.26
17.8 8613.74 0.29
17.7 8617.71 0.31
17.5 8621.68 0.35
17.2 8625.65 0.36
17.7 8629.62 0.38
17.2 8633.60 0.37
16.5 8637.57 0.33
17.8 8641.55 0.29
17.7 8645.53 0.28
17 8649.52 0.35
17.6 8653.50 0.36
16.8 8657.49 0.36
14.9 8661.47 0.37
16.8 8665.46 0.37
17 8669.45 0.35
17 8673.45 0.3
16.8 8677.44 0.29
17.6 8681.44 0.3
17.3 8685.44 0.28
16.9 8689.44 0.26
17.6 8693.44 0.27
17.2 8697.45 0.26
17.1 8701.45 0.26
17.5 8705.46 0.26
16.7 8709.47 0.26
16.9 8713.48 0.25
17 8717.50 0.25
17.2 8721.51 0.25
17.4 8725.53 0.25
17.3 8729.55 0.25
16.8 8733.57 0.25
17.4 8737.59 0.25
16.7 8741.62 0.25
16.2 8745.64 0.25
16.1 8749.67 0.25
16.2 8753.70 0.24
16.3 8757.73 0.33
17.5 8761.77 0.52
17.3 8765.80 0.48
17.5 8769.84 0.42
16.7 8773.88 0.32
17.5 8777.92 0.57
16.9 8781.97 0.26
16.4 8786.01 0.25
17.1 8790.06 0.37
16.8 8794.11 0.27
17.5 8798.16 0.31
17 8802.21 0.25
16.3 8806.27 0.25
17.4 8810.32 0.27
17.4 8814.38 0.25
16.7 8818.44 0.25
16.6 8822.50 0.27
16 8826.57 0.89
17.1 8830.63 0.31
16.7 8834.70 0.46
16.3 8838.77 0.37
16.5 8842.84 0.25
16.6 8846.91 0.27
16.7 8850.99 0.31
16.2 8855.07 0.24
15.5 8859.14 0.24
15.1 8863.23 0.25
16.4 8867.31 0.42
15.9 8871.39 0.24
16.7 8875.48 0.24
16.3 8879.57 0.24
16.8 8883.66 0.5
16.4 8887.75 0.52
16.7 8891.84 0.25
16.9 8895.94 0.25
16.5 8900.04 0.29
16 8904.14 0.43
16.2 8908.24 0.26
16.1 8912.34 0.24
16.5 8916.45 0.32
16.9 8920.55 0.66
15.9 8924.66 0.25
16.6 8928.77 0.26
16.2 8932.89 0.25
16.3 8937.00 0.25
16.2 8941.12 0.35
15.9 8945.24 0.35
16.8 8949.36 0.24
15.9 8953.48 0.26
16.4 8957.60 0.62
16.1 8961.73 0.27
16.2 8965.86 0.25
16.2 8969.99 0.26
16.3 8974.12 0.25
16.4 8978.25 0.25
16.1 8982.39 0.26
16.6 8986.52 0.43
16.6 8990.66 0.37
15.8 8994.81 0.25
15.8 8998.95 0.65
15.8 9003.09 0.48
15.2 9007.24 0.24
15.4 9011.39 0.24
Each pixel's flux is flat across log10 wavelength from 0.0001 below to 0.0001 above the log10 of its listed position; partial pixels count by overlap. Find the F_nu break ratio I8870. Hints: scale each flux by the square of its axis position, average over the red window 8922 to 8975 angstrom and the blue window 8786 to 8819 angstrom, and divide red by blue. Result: 1.0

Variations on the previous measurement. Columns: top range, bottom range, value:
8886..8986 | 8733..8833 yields 1.00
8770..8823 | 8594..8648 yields 1.01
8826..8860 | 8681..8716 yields 0.99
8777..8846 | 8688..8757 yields 1.01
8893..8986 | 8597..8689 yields 1.01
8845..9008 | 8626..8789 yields 1.00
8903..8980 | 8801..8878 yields 1.01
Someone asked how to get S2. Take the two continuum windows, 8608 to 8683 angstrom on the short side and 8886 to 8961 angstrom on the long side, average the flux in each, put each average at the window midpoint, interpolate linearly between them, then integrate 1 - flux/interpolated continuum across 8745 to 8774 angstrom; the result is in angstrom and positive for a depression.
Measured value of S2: 0.2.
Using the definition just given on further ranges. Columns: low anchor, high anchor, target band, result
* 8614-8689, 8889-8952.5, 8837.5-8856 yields 0.1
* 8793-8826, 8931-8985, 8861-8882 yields 0.7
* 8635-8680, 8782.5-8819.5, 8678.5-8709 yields -0.6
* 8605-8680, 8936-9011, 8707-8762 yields 0.2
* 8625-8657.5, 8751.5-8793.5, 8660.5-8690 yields 0.6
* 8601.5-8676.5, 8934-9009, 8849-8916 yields 0.6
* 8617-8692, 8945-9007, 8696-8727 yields -0.3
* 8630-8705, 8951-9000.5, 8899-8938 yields 0.1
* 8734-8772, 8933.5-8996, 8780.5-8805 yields -0.3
